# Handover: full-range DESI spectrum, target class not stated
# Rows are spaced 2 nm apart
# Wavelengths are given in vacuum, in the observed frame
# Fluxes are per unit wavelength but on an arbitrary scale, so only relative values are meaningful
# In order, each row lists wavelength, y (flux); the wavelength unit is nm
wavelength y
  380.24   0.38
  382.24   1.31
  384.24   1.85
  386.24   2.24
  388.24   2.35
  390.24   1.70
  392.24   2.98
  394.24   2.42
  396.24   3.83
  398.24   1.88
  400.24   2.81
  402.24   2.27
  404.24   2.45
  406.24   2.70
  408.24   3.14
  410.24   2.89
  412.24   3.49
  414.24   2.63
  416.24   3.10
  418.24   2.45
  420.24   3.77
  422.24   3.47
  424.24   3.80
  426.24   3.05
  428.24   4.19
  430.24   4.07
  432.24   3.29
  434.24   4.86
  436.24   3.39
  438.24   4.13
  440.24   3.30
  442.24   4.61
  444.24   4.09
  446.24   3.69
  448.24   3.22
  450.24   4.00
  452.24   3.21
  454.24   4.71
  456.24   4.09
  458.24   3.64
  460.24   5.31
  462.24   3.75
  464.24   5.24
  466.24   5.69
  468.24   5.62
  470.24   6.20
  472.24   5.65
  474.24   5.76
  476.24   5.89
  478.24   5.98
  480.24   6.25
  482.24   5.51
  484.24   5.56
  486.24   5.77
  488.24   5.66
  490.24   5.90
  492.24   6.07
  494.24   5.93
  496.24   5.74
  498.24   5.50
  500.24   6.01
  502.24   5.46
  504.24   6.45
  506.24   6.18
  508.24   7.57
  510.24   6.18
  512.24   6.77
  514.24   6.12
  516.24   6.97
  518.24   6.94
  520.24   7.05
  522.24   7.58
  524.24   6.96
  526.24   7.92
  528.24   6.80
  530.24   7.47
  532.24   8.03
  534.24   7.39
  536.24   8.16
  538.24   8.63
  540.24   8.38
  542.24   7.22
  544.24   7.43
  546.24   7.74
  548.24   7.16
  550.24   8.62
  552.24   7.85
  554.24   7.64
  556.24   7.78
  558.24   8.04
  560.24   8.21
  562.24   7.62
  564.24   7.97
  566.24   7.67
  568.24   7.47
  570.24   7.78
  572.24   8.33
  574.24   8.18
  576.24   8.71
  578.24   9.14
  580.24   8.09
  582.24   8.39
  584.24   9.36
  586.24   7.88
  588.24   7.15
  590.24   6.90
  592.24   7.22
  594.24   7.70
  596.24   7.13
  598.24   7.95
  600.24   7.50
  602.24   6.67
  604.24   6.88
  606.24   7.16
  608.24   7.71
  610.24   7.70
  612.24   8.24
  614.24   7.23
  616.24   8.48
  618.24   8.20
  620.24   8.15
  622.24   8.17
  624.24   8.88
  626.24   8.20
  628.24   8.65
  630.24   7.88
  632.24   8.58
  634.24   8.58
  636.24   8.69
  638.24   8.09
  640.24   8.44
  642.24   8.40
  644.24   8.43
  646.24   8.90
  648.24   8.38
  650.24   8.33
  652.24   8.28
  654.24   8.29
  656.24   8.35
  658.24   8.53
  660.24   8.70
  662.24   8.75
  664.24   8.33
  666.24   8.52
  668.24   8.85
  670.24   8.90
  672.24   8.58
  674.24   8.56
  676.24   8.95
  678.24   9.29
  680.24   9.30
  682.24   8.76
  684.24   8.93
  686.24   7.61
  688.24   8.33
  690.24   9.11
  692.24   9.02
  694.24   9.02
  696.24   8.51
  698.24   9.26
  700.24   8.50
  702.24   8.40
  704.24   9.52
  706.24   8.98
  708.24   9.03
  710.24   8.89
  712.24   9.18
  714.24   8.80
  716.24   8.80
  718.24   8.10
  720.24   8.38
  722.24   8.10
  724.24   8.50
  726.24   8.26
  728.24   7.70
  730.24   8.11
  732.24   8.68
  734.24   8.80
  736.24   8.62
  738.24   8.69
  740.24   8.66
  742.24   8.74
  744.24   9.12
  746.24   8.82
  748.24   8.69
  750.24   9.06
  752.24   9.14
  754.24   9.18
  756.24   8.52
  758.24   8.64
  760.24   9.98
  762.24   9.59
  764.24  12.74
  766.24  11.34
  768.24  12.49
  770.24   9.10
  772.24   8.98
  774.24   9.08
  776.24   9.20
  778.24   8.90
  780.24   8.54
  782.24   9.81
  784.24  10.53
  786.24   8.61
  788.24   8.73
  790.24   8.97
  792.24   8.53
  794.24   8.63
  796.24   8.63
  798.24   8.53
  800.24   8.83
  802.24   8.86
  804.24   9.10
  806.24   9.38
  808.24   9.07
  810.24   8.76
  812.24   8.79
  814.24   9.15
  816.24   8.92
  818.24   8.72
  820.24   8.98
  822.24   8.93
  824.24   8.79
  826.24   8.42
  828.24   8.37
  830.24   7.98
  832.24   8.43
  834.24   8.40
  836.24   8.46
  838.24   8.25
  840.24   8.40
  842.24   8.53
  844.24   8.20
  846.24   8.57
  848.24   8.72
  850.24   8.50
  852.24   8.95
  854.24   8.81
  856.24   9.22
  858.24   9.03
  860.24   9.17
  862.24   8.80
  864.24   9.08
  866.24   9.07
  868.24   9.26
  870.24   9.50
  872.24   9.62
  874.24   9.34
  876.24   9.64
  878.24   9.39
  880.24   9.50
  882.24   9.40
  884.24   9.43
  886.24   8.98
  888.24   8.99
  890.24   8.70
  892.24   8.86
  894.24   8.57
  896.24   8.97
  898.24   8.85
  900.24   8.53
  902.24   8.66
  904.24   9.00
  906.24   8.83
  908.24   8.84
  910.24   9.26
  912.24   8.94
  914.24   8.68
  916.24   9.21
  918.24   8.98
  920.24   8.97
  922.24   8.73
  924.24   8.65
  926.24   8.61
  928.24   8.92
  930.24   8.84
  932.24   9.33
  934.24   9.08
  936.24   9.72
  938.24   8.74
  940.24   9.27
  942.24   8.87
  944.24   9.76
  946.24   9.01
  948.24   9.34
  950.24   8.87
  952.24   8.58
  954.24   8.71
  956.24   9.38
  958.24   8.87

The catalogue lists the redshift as 0.17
